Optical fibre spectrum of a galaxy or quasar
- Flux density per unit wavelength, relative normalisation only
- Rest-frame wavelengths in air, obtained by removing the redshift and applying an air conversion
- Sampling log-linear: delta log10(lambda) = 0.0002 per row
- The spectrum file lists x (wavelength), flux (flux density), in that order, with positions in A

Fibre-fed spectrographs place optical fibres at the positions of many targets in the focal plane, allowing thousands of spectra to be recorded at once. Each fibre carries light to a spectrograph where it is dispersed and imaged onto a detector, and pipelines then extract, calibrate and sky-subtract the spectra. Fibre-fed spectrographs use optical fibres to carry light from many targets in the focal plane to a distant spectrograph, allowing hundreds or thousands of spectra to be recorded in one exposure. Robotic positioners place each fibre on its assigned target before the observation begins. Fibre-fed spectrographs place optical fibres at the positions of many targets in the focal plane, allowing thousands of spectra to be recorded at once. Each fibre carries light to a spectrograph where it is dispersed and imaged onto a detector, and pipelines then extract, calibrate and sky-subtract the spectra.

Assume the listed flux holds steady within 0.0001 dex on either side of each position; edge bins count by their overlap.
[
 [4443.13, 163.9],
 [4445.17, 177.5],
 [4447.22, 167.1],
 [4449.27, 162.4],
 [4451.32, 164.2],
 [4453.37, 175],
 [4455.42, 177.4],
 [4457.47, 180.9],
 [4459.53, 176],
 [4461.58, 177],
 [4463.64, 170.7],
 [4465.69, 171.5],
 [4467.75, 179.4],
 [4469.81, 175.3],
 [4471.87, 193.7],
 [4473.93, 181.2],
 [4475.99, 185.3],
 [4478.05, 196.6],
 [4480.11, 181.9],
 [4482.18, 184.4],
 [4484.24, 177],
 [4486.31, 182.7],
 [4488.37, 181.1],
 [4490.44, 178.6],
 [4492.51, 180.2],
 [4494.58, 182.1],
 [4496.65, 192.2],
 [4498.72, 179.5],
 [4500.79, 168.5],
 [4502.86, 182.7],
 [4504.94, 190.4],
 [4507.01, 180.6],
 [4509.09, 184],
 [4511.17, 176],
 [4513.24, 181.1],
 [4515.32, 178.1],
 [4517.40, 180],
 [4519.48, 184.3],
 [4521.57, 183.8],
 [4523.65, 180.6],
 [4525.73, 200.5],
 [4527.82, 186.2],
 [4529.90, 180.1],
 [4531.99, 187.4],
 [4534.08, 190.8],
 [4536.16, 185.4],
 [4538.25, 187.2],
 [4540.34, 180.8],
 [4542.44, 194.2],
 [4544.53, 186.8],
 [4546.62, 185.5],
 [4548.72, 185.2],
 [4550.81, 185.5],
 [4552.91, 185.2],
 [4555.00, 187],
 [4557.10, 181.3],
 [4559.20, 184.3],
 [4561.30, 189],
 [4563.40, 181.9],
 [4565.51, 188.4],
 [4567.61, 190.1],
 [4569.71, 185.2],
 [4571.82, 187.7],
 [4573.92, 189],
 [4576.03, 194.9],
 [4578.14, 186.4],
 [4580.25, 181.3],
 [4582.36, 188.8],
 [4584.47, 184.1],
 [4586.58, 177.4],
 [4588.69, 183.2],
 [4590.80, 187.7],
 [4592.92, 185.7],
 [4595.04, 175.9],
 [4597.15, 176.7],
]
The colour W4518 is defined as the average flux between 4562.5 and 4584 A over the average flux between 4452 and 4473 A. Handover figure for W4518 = 1.06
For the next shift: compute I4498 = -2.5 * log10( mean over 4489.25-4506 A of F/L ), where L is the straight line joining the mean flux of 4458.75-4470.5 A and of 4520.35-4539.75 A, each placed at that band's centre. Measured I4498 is -0.01 mag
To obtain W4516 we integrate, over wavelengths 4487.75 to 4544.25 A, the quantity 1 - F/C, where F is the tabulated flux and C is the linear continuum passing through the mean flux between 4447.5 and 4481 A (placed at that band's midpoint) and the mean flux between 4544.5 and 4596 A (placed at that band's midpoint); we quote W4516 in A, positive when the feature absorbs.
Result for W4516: -0.65 A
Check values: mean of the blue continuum 178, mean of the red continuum 185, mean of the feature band 184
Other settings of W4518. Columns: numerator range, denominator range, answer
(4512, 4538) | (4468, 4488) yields 1.01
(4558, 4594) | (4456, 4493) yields 1.03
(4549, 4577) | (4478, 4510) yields 1.03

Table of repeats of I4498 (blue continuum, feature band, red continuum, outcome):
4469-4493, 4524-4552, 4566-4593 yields -0.012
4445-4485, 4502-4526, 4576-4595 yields -0.015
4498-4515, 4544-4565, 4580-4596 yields -0.019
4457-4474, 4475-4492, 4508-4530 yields -0.021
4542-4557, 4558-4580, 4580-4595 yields -0.014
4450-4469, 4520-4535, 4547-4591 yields -0.031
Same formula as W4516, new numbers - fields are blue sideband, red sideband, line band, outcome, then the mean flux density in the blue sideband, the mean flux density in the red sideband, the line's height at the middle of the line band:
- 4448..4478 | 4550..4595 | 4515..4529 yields -0.3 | 177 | 186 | 182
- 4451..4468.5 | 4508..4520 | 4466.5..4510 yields -1.2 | 175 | 180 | 178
